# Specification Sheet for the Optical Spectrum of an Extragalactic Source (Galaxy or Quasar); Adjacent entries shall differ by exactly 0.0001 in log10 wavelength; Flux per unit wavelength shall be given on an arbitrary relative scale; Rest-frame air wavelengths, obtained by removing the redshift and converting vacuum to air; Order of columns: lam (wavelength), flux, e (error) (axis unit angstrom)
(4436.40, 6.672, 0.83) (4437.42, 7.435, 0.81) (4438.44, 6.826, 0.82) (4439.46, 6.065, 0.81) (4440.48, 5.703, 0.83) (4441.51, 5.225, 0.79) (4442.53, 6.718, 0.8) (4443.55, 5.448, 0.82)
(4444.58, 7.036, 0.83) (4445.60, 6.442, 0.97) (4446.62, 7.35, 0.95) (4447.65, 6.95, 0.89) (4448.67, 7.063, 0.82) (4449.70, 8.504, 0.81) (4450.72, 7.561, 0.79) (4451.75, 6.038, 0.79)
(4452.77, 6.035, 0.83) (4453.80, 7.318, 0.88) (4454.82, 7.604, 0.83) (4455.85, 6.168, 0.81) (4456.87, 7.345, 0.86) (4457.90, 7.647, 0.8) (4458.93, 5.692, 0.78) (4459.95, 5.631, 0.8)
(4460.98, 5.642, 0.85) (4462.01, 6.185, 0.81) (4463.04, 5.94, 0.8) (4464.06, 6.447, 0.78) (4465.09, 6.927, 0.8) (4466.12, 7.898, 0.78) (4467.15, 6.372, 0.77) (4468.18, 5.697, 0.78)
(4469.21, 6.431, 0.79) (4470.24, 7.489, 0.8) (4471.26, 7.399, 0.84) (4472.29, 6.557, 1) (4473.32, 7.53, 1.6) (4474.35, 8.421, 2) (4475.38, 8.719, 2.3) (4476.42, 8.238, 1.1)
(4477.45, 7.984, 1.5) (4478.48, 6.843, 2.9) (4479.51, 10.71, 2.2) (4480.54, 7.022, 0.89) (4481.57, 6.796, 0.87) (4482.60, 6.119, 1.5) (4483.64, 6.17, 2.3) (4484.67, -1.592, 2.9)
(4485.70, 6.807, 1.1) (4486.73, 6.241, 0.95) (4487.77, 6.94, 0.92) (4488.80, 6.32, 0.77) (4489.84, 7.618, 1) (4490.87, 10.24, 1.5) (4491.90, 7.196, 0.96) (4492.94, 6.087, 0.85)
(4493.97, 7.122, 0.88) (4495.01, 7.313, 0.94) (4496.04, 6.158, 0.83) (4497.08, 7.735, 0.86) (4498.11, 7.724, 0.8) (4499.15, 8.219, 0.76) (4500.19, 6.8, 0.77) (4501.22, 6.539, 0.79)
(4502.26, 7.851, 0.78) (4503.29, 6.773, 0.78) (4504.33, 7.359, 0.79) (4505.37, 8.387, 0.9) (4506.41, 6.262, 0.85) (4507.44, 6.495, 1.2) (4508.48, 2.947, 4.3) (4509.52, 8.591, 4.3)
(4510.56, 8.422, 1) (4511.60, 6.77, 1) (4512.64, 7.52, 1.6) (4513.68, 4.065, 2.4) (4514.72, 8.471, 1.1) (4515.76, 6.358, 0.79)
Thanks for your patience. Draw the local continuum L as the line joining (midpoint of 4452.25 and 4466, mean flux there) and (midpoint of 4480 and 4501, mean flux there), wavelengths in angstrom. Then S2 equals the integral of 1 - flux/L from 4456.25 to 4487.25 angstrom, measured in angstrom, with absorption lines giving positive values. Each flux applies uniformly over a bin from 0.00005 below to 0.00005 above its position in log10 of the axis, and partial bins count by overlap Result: -0.6 angstrom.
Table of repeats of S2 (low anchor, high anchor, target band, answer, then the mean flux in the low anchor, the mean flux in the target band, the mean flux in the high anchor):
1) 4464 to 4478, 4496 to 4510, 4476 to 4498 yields 0.9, 7.32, 6.87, 7.01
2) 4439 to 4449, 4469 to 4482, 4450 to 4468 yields 1.0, 6.39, 6.62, 7.74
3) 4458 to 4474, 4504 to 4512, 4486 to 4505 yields -1.2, 6.57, 7.24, 6.89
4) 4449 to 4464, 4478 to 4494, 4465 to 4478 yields -1.4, 6.66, 7.37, 6.65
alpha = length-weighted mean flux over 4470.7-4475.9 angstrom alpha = 7.73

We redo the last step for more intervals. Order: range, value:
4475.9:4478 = 8.08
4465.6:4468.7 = 6.64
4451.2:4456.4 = 6.65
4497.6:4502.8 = 7.42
